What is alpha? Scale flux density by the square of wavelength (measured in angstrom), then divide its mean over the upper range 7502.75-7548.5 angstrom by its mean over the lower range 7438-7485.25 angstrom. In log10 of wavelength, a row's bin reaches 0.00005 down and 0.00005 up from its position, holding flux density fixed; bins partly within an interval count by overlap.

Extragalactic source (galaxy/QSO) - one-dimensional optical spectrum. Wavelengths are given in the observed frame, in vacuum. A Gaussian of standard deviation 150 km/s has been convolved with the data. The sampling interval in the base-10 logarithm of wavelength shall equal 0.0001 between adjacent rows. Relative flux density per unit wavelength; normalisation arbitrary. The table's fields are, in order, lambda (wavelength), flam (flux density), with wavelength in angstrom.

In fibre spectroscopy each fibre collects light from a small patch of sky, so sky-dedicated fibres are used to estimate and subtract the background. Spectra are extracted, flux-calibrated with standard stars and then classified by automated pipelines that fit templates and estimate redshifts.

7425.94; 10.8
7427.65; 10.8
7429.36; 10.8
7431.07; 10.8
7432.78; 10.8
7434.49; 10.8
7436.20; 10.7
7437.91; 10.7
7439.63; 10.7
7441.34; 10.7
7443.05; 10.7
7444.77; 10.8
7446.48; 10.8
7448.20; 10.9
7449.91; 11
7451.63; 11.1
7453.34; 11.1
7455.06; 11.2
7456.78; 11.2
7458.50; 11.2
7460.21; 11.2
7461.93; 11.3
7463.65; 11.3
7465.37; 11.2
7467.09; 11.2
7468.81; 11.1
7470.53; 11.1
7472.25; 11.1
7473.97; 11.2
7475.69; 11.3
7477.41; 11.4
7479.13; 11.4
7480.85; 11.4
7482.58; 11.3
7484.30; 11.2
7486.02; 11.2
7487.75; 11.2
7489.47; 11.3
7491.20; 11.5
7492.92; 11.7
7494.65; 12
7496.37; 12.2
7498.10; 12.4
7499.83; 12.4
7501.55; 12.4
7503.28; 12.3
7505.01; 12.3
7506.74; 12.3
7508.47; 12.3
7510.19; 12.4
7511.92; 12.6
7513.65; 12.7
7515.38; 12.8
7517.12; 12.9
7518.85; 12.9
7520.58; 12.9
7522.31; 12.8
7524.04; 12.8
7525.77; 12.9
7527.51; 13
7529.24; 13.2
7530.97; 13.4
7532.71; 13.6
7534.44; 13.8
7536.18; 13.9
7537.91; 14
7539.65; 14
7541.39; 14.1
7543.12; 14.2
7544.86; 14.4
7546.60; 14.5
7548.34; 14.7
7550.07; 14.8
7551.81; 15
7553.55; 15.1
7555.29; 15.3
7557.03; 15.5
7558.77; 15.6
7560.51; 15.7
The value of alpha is 1.21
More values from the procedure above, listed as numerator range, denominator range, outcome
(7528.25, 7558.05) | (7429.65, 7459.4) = 1.35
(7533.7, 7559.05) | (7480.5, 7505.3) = 1.25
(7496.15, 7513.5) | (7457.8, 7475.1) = 1.12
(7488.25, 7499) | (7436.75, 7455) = 1.10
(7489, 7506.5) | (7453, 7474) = 1.09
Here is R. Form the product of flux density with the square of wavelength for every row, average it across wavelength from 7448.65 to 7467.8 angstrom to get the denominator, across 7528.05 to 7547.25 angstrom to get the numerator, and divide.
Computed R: 1.27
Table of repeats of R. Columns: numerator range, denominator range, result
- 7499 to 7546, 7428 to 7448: 1.24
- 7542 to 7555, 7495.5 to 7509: 1.21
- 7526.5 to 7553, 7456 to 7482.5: 1.27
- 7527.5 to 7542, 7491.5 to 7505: 1.14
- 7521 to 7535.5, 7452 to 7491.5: 1.19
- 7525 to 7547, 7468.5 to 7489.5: 1.24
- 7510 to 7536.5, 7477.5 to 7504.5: 1.12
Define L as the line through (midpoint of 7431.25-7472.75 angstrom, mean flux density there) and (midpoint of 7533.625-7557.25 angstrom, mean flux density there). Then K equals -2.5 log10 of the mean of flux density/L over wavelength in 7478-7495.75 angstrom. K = 0.08 mag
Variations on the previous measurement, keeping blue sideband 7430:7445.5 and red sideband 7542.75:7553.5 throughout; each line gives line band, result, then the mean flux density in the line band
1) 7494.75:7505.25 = 0.05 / 12.3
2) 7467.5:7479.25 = 0.07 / 11.2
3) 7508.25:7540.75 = 0.06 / 13.1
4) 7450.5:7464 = 0.02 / 11.2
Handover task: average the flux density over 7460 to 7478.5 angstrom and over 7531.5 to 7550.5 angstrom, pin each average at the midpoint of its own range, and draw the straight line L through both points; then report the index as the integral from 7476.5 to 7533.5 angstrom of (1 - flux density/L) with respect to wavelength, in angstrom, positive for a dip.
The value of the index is 1.83 angstrom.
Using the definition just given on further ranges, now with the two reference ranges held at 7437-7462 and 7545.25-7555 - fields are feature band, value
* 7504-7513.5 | 0.60 angstrom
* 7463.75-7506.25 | 2.58 angstrom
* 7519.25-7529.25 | 0.67 angstrom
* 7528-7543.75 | 0.56 angstrom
